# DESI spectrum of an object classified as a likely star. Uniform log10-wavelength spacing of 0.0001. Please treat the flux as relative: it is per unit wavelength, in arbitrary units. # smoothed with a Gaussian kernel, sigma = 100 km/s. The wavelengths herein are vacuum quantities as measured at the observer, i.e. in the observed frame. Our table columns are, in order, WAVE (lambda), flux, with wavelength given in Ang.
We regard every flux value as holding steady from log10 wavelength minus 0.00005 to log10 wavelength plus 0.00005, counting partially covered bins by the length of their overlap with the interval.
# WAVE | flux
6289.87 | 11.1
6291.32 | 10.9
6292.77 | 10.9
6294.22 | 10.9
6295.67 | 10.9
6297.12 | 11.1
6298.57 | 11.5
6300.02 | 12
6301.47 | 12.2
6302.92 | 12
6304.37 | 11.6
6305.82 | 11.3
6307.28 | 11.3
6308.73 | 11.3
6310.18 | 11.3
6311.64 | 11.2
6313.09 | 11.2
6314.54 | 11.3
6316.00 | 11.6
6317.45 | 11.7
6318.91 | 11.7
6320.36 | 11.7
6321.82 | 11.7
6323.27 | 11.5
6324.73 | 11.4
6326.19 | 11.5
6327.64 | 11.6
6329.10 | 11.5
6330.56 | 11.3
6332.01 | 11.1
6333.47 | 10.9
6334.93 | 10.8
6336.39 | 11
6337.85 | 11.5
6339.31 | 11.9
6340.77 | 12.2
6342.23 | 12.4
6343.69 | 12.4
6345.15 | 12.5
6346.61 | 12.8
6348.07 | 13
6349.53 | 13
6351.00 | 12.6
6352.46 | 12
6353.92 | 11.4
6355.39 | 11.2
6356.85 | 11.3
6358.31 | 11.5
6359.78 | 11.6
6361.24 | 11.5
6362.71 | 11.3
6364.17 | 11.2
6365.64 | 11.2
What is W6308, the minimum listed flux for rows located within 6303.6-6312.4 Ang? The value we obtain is 11.2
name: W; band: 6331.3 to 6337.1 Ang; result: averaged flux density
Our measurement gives 10.9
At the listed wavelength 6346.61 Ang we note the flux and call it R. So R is 12.8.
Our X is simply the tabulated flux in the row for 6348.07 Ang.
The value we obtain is 13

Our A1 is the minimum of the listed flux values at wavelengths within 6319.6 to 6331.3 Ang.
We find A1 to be 11.3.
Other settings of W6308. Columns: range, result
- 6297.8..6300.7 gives 11.5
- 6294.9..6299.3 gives 10.9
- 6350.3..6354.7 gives 11.4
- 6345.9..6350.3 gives 12.8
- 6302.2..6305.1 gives 11.6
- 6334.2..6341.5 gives 10.8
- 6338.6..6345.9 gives 11.9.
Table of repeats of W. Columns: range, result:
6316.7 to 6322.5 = 11.7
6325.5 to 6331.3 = 11.5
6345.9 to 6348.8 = 12.9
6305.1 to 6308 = 11.3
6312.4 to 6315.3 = 11.2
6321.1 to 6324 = 11.6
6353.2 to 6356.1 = 11.3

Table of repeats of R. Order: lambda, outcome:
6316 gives 11.6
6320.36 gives 11.7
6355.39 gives 11.2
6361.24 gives 11.5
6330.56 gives 11.3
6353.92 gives 11.4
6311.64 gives 11.2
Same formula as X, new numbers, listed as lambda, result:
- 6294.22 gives 10.9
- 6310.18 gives 11.3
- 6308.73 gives 11.3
